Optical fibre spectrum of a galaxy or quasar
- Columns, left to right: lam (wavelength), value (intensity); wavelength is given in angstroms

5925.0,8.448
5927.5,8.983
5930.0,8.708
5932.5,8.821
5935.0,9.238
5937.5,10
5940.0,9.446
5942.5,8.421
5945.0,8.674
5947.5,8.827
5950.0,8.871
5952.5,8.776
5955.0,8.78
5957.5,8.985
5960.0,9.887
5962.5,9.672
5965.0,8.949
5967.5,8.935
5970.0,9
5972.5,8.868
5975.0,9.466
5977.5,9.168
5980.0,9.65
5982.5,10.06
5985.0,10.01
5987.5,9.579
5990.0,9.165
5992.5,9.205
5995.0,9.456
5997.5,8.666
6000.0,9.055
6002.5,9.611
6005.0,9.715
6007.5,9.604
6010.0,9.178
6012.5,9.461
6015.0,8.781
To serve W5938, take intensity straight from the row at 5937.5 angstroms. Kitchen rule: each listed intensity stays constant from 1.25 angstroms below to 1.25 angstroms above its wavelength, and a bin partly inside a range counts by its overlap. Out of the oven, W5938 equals 10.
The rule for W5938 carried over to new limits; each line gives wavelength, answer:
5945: 8.674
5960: 9.887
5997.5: 8.666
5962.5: 9.672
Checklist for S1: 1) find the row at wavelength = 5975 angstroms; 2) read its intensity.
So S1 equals 9.466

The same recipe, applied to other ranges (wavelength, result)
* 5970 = 9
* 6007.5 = 9.604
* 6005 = 9.715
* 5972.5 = 8.868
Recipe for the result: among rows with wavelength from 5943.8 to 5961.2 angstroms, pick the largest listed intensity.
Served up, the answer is 9.887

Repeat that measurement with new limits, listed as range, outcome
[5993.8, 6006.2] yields 9.715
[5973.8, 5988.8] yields 10.06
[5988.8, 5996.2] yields 9.456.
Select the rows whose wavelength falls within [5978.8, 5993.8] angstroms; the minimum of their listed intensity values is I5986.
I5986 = 9.165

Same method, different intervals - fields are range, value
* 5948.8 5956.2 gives 8.776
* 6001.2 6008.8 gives 9.604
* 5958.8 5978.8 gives 8.868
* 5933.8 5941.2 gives 9.238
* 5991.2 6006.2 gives 8.666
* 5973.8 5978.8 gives 9.168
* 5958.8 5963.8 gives 9.672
